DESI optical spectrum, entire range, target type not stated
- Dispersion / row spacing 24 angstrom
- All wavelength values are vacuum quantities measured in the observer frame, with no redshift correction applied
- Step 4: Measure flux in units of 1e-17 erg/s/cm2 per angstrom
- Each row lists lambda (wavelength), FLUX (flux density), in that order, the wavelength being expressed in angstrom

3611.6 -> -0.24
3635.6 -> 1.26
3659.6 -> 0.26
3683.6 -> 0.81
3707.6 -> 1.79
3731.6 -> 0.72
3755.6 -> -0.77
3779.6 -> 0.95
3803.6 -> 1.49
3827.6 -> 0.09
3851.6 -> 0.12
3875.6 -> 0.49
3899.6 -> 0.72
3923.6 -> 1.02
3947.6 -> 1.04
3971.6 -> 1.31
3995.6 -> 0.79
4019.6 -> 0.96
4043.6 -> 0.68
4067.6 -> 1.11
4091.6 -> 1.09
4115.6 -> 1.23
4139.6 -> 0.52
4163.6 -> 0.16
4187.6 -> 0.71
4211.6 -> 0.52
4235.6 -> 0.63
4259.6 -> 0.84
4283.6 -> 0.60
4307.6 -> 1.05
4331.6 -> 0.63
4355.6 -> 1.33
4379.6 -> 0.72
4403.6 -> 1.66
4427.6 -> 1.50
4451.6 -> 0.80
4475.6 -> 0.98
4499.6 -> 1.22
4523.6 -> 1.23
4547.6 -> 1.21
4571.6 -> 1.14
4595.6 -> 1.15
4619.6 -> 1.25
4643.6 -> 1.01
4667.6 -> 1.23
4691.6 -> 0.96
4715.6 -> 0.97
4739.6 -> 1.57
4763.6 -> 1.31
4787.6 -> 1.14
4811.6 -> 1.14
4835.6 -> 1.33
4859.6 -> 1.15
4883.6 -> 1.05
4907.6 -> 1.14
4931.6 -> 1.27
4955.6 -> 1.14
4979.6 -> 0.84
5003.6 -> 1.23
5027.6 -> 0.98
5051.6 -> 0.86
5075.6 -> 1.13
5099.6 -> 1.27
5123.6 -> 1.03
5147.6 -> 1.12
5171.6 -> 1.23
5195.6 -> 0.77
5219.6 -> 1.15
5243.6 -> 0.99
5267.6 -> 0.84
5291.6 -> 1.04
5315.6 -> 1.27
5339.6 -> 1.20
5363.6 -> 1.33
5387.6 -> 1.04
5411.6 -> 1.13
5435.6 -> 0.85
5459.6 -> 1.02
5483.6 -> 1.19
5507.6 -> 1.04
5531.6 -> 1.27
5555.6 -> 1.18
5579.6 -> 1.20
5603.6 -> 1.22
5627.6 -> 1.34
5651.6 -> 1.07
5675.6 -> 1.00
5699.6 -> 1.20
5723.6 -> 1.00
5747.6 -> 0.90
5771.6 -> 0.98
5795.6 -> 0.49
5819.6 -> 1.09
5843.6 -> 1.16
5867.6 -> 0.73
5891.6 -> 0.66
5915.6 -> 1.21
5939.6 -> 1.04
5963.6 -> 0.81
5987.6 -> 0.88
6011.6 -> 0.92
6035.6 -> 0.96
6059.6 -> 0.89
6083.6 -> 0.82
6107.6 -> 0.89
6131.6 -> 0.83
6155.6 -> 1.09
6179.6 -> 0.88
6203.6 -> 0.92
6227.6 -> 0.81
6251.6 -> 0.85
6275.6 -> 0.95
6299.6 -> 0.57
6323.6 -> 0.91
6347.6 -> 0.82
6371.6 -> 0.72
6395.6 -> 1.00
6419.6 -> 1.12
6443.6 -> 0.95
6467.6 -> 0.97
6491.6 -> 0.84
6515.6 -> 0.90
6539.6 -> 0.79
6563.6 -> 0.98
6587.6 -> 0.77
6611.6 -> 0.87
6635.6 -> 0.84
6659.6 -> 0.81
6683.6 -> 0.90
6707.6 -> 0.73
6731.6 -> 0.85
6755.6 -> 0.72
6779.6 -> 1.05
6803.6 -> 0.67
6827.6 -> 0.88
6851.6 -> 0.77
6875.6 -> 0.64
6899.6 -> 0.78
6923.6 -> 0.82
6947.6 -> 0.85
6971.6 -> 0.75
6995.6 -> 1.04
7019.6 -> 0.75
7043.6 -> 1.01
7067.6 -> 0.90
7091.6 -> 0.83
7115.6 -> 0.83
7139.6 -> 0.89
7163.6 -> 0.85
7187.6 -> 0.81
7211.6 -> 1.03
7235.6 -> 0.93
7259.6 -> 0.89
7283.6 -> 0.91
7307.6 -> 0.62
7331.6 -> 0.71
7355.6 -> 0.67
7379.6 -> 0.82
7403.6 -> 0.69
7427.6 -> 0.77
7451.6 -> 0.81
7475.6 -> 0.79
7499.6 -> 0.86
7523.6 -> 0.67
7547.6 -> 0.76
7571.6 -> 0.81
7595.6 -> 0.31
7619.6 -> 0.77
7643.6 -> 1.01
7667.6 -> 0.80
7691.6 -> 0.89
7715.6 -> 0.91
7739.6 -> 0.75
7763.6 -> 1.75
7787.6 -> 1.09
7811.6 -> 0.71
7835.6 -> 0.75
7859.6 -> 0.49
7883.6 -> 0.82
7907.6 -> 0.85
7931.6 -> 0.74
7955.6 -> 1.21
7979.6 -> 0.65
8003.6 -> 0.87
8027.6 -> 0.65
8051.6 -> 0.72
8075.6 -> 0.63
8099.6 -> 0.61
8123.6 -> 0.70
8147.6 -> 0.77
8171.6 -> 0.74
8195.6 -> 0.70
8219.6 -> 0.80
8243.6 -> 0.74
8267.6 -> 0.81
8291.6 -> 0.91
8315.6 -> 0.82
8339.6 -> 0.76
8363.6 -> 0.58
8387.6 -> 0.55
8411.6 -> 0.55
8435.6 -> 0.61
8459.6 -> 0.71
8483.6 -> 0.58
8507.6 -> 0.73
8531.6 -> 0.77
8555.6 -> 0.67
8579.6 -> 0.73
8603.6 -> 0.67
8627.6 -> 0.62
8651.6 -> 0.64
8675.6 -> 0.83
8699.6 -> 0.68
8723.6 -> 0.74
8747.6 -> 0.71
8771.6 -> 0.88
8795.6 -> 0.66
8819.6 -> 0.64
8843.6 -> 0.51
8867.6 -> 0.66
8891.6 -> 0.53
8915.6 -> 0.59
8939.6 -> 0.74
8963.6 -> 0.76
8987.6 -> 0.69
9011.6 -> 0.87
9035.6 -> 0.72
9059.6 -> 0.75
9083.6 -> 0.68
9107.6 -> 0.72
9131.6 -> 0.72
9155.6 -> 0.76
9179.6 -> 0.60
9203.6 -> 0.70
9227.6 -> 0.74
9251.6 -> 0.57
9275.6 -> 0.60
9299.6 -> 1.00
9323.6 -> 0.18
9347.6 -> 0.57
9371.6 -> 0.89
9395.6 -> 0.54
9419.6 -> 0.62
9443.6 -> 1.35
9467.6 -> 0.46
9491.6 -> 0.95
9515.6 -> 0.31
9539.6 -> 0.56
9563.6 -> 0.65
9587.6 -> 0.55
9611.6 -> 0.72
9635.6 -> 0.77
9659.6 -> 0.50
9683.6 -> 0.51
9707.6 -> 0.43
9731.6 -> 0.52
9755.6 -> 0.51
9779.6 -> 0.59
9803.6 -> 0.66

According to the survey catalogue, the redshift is 0.183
